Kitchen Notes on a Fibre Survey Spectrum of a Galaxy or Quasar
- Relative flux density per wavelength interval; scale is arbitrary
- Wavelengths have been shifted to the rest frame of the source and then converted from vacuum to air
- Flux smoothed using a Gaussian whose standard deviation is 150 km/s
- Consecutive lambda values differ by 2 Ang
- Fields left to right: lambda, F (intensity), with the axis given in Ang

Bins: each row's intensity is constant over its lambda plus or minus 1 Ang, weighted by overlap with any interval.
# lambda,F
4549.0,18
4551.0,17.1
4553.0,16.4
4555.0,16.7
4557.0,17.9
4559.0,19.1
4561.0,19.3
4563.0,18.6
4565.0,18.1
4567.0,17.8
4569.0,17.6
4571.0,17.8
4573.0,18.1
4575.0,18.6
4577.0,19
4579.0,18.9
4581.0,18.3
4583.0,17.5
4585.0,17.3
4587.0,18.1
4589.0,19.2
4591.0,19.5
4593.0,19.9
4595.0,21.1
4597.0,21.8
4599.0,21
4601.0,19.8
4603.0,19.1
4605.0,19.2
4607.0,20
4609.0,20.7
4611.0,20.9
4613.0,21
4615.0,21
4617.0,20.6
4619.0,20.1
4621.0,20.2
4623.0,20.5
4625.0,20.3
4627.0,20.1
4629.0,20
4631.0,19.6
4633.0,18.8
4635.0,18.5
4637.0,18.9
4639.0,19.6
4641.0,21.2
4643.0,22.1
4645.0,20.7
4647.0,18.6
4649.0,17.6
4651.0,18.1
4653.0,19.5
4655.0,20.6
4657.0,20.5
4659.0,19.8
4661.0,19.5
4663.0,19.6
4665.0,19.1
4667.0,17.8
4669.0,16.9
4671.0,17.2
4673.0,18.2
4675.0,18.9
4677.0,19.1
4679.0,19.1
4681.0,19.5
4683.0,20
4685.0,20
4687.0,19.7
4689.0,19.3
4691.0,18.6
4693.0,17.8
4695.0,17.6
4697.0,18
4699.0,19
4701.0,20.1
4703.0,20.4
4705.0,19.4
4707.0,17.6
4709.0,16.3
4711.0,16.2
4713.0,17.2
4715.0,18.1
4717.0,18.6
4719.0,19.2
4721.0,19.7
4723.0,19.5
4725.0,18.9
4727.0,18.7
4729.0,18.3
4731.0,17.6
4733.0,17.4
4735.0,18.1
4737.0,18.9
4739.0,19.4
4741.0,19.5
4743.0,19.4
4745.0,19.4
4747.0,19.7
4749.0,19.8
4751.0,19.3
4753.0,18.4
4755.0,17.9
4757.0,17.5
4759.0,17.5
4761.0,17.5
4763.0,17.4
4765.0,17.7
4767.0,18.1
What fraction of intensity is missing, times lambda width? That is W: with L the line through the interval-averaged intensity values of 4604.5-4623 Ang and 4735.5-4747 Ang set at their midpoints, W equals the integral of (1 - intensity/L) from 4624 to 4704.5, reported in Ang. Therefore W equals 3.0 Ang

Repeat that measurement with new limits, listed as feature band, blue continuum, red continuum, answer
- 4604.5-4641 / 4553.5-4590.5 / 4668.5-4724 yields -3.3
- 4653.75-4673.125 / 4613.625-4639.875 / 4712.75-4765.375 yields 0.5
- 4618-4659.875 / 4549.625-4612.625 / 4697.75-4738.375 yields -2.4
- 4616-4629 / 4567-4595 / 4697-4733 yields -1.2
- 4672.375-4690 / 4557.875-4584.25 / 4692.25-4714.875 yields -1.1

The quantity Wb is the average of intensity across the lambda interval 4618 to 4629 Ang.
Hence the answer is 20.2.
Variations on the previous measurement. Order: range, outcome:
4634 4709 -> 19.1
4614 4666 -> 19.8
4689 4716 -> 18.2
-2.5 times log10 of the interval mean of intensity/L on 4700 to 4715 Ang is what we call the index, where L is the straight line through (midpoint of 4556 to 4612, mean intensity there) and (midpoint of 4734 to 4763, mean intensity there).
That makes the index 0.04 mag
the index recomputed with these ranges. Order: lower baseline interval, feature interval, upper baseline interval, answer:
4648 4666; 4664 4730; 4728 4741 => 0.01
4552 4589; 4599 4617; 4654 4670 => -0.10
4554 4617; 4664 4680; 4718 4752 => 0.04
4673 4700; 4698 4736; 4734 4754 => 0.04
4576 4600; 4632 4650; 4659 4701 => -0.03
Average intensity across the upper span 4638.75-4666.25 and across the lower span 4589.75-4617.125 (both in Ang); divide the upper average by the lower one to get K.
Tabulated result 0.97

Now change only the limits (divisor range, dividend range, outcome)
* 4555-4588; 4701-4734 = 1.01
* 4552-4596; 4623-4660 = 1.07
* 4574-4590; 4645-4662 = 1.05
